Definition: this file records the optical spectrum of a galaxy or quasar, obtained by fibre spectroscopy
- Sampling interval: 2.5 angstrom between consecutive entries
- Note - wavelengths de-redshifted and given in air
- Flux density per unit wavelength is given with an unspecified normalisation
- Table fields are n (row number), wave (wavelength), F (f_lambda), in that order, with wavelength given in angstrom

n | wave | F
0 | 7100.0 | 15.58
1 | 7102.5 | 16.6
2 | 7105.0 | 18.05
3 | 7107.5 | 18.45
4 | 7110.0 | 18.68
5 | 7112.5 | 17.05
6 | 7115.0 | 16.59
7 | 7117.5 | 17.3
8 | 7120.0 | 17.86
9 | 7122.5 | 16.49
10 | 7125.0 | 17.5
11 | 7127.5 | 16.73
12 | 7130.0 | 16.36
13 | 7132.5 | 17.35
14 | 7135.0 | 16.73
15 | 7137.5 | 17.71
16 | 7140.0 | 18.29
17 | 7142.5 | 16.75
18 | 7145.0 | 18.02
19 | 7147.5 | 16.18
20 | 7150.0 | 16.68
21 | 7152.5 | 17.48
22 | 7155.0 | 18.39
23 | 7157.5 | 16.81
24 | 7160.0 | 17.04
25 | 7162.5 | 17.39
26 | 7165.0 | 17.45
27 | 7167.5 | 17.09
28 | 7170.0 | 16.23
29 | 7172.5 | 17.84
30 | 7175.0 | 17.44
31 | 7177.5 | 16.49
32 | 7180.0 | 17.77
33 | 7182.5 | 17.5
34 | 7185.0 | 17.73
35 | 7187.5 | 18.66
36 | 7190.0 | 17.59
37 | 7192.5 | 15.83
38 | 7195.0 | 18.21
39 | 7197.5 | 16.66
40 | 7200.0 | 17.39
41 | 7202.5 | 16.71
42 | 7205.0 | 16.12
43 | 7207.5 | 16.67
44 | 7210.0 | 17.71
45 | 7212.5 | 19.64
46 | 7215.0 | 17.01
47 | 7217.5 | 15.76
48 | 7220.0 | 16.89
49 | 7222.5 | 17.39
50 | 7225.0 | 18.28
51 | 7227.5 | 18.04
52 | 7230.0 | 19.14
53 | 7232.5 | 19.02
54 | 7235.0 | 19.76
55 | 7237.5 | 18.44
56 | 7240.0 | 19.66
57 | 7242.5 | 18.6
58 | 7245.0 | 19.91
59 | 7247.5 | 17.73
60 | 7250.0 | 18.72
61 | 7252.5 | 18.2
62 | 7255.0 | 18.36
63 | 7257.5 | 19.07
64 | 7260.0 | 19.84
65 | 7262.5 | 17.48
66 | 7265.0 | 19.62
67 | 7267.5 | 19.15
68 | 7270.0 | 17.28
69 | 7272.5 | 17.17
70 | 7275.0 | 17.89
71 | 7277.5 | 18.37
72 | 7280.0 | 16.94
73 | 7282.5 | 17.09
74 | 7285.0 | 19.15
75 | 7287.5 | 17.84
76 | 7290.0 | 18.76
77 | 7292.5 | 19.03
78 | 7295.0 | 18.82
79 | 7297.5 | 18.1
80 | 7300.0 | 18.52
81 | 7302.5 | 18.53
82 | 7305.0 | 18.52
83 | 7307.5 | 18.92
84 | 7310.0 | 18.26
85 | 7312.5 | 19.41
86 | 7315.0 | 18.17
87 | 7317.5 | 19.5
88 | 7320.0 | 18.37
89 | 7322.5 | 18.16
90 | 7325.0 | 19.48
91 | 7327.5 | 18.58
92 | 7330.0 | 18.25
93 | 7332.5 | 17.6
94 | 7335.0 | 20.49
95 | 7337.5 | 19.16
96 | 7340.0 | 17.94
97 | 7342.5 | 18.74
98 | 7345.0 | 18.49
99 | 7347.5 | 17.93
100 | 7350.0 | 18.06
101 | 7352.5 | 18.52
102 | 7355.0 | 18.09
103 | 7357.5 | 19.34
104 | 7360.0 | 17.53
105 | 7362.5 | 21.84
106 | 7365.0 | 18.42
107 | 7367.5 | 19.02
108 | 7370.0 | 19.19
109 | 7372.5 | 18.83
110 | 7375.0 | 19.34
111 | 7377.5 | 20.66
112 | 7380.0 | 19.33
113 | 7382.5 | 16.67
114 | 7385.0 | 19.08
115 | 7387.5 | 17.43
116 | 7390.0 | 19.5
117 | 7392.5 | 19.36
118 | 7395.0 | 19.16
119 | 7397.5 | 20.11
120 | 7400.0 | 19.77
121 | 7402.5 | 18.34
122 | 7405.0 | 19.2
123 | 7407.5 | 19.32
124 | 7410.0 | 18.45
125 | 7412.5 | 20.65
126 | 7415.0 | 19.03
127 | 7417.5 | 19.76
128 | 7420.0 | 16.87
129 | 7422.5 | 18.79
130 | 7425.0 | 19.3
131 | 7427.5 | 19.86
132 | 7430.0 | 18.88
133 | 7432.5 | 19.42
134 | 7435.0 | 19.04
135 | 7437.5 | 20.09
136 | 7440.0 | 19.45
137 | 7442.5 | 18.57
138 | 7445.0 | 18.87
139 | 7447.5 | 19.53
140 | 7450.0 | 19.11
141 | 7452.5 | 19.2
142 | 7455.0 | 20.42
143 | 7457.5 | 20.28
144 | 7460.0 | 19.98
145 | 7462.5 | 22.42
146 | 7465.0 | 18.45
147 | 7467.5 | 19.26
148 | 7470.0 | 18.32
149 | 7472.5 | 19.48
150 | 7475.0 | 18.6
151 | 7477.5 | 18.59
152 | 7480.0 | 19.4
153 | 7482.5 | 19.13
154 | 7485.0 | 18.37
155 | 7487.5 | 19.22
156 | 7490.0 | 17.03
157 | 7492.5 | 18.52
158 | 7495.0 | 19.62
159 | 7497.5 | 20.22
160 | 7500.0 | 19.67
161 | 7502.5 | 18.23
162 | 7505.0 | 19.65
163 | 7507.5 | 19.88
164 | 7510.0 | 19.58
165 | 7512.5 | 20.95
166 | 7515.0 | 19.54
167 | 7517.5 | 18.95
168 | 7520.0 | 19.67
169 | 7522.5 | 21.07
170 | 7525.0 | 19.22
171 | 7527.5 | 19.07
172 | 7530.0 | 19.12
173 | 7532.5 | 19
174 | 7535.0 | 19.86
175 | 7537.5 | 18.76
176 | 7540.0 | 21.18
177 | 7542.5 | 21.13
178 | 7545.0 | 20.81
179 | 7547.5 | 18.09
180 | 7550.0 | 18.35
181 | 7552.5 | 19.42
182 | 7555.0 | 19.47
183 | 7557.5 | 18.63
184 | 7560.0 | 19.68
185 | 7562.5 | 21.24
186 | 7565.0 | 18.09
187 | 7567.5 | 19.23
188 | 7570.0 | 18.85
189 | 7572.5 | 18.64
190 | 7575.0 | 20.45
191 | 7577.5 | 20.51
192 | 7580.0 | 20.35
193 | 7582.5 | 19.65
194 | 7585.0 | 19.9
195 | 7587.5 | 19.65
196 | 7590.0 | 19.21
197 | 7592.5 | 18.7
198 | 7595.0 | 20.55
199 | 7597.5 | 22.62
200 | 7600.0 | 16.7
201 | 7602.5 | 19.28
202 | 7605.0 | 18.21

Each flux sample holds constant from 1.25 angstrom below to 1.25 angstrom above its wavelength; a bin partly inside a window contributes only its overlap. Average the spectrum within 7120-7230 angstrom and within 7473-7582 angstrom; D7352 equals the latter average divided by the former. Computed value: 1.1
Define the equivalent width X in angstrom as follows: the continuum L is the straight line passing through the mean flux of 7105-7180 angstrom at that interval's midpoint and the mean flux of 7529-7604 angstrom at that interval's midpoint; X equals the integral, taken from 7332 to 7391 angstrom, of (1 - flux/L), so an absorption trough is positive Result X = -1.1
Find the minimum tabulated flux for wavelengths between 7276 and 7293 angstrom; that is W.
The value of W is 16.94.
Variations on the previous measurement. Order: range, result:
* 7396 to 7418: 18.34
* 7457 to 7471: 18.32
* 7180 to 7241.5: 15.76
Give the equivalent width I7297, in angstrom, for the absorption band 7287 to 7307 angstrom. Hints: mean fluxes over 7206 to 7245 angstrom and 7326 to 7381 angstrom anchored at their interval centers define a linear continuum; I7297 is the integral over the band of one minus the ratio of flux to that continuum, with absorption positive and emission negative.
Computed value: 0.0 angstrom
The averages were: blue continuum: 18.2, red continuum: 18.9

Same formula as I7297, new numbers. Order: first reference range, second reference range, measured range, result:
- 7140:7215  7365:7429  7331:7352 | 0.1 angstrom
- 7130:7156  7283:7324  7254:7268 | -0.5 angstrom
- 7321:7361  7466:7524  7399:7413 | -0.3 angstrom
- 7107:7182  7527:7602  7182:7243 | -0.5 angstrom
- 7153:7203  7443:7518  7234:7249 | -1.1 angstrom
